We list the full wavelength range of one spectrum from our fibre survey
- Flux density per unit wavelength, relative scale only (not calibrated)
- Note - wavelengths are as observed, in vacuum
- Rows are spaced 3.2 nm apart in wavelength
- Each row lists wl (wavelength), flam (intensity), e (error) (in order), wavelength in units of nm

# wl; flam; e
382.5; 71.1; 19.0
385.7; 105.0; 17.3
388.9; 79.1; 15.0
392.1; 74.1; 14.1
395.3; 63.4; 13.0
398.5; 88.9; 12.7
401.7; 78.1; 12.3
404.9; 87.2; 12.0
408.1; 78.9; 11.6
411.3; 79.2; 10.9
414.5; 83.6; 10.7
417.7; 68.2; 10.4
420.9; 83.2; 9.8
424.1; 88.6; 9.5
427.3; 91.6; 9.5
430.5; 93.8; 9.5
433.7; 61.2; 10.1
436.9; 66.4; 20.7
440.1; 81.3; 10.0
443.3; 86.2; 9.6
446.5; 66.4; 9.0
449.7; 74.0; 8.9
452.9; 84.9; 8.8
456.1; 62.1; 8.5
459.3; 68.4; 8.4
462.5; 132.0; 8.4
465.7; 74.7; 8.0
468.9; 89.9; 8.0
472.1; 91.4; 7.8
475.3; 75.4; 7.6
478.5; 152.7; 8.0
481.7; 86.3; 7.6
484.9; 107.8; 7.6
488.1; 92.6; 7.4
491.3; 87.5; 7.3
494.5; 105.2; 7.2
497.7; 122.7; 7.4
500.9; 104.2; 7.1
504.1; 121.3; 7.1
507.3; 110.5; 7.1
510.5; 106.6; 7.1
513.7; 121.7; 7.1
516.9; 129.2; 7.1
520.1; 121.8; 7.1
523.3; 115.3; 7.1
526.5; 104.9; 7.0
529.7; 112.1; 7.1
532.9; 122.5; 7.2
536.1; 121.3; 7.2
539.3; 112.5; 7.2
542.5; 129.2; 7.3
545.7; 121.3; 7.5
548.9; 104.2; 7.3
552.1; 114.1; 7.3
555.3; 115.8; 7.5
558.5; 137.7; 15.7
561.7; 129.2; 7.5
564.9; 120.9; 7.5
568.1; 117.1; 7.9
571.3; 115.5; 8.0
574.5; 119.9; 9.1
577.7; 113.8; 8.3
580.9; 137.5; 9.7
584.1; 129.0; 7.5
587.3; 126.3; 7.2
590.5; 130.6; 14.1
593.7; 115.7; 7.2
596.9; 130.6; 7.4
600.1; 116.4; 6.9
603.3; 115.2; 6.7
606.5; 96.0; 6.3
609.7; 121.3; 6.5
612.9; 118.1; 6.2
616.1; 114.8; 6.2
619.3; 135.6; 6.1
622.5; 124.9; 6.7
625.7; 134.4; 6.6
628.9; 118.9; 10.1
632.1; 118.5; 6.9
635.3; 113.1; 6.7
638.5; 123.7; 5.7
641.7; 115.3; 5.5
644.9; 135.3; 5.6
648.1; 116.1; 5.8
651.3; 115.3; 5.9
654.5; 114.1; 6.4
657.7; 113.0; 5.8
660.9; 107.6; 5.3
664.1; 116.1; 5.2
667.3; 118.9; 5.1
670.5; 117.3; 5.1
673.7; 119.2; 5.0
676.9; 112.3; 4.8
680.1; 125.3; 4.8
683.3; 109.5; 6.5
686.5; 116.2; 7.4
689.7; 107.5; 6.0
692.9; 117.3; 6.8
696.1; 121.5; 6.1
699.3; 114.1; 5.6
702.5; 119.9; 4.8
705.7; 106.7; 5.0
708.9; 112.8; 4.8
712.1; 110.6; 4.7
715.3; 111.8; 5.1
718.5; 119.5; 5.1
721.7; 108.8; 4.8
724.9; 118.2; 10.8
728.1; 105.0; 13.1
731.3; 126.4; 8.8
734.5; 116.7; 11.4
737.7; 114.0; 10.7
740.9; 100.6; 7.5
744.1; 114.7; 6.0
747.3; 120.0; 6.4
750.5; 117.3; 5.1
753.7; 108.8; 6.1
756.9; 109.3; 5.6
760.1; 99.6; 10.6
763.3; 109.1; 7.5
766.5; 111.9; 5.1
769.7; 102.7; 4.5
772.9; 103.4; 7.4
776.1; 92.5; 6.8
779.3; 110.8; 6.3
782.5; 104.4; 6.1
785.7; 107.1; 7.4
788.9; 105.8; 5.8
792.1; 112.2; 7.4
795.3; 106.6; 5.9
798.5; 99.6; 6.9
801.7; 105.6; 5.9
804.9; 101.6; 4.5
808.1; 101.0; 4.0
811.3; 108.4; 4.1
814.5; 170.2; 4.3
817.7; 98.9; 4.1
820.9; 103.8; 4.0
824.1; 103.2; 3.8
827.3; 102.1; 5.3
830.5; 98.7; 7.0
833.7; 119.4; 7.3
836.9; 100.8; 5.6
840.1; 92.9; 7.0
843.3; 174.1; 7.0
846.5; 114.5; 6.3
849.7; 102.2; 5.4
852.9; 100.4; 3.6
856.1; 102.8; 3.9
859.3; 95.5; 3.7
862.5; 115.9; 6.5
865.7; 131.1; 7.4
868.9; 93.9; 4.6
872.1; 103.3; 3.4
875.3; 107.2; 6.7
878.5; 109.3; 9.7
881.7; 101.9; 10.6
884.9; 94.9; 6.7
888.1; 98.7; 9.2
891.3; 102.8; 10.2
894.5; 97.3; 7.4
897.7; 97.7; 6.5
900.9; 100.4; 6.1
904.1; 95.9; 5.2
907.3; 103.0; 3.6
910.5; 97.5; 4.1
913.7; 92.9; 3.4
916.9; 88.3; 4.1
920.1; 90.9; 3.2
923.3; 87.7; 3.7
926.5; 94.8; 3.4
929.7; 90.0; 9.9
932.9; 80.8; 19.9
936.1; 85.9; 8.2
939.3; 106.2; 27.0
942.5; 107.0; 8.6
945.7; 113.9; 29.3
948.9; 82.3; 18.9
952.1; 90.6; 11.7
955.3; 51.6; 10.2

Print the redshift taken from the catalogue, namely 0.286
